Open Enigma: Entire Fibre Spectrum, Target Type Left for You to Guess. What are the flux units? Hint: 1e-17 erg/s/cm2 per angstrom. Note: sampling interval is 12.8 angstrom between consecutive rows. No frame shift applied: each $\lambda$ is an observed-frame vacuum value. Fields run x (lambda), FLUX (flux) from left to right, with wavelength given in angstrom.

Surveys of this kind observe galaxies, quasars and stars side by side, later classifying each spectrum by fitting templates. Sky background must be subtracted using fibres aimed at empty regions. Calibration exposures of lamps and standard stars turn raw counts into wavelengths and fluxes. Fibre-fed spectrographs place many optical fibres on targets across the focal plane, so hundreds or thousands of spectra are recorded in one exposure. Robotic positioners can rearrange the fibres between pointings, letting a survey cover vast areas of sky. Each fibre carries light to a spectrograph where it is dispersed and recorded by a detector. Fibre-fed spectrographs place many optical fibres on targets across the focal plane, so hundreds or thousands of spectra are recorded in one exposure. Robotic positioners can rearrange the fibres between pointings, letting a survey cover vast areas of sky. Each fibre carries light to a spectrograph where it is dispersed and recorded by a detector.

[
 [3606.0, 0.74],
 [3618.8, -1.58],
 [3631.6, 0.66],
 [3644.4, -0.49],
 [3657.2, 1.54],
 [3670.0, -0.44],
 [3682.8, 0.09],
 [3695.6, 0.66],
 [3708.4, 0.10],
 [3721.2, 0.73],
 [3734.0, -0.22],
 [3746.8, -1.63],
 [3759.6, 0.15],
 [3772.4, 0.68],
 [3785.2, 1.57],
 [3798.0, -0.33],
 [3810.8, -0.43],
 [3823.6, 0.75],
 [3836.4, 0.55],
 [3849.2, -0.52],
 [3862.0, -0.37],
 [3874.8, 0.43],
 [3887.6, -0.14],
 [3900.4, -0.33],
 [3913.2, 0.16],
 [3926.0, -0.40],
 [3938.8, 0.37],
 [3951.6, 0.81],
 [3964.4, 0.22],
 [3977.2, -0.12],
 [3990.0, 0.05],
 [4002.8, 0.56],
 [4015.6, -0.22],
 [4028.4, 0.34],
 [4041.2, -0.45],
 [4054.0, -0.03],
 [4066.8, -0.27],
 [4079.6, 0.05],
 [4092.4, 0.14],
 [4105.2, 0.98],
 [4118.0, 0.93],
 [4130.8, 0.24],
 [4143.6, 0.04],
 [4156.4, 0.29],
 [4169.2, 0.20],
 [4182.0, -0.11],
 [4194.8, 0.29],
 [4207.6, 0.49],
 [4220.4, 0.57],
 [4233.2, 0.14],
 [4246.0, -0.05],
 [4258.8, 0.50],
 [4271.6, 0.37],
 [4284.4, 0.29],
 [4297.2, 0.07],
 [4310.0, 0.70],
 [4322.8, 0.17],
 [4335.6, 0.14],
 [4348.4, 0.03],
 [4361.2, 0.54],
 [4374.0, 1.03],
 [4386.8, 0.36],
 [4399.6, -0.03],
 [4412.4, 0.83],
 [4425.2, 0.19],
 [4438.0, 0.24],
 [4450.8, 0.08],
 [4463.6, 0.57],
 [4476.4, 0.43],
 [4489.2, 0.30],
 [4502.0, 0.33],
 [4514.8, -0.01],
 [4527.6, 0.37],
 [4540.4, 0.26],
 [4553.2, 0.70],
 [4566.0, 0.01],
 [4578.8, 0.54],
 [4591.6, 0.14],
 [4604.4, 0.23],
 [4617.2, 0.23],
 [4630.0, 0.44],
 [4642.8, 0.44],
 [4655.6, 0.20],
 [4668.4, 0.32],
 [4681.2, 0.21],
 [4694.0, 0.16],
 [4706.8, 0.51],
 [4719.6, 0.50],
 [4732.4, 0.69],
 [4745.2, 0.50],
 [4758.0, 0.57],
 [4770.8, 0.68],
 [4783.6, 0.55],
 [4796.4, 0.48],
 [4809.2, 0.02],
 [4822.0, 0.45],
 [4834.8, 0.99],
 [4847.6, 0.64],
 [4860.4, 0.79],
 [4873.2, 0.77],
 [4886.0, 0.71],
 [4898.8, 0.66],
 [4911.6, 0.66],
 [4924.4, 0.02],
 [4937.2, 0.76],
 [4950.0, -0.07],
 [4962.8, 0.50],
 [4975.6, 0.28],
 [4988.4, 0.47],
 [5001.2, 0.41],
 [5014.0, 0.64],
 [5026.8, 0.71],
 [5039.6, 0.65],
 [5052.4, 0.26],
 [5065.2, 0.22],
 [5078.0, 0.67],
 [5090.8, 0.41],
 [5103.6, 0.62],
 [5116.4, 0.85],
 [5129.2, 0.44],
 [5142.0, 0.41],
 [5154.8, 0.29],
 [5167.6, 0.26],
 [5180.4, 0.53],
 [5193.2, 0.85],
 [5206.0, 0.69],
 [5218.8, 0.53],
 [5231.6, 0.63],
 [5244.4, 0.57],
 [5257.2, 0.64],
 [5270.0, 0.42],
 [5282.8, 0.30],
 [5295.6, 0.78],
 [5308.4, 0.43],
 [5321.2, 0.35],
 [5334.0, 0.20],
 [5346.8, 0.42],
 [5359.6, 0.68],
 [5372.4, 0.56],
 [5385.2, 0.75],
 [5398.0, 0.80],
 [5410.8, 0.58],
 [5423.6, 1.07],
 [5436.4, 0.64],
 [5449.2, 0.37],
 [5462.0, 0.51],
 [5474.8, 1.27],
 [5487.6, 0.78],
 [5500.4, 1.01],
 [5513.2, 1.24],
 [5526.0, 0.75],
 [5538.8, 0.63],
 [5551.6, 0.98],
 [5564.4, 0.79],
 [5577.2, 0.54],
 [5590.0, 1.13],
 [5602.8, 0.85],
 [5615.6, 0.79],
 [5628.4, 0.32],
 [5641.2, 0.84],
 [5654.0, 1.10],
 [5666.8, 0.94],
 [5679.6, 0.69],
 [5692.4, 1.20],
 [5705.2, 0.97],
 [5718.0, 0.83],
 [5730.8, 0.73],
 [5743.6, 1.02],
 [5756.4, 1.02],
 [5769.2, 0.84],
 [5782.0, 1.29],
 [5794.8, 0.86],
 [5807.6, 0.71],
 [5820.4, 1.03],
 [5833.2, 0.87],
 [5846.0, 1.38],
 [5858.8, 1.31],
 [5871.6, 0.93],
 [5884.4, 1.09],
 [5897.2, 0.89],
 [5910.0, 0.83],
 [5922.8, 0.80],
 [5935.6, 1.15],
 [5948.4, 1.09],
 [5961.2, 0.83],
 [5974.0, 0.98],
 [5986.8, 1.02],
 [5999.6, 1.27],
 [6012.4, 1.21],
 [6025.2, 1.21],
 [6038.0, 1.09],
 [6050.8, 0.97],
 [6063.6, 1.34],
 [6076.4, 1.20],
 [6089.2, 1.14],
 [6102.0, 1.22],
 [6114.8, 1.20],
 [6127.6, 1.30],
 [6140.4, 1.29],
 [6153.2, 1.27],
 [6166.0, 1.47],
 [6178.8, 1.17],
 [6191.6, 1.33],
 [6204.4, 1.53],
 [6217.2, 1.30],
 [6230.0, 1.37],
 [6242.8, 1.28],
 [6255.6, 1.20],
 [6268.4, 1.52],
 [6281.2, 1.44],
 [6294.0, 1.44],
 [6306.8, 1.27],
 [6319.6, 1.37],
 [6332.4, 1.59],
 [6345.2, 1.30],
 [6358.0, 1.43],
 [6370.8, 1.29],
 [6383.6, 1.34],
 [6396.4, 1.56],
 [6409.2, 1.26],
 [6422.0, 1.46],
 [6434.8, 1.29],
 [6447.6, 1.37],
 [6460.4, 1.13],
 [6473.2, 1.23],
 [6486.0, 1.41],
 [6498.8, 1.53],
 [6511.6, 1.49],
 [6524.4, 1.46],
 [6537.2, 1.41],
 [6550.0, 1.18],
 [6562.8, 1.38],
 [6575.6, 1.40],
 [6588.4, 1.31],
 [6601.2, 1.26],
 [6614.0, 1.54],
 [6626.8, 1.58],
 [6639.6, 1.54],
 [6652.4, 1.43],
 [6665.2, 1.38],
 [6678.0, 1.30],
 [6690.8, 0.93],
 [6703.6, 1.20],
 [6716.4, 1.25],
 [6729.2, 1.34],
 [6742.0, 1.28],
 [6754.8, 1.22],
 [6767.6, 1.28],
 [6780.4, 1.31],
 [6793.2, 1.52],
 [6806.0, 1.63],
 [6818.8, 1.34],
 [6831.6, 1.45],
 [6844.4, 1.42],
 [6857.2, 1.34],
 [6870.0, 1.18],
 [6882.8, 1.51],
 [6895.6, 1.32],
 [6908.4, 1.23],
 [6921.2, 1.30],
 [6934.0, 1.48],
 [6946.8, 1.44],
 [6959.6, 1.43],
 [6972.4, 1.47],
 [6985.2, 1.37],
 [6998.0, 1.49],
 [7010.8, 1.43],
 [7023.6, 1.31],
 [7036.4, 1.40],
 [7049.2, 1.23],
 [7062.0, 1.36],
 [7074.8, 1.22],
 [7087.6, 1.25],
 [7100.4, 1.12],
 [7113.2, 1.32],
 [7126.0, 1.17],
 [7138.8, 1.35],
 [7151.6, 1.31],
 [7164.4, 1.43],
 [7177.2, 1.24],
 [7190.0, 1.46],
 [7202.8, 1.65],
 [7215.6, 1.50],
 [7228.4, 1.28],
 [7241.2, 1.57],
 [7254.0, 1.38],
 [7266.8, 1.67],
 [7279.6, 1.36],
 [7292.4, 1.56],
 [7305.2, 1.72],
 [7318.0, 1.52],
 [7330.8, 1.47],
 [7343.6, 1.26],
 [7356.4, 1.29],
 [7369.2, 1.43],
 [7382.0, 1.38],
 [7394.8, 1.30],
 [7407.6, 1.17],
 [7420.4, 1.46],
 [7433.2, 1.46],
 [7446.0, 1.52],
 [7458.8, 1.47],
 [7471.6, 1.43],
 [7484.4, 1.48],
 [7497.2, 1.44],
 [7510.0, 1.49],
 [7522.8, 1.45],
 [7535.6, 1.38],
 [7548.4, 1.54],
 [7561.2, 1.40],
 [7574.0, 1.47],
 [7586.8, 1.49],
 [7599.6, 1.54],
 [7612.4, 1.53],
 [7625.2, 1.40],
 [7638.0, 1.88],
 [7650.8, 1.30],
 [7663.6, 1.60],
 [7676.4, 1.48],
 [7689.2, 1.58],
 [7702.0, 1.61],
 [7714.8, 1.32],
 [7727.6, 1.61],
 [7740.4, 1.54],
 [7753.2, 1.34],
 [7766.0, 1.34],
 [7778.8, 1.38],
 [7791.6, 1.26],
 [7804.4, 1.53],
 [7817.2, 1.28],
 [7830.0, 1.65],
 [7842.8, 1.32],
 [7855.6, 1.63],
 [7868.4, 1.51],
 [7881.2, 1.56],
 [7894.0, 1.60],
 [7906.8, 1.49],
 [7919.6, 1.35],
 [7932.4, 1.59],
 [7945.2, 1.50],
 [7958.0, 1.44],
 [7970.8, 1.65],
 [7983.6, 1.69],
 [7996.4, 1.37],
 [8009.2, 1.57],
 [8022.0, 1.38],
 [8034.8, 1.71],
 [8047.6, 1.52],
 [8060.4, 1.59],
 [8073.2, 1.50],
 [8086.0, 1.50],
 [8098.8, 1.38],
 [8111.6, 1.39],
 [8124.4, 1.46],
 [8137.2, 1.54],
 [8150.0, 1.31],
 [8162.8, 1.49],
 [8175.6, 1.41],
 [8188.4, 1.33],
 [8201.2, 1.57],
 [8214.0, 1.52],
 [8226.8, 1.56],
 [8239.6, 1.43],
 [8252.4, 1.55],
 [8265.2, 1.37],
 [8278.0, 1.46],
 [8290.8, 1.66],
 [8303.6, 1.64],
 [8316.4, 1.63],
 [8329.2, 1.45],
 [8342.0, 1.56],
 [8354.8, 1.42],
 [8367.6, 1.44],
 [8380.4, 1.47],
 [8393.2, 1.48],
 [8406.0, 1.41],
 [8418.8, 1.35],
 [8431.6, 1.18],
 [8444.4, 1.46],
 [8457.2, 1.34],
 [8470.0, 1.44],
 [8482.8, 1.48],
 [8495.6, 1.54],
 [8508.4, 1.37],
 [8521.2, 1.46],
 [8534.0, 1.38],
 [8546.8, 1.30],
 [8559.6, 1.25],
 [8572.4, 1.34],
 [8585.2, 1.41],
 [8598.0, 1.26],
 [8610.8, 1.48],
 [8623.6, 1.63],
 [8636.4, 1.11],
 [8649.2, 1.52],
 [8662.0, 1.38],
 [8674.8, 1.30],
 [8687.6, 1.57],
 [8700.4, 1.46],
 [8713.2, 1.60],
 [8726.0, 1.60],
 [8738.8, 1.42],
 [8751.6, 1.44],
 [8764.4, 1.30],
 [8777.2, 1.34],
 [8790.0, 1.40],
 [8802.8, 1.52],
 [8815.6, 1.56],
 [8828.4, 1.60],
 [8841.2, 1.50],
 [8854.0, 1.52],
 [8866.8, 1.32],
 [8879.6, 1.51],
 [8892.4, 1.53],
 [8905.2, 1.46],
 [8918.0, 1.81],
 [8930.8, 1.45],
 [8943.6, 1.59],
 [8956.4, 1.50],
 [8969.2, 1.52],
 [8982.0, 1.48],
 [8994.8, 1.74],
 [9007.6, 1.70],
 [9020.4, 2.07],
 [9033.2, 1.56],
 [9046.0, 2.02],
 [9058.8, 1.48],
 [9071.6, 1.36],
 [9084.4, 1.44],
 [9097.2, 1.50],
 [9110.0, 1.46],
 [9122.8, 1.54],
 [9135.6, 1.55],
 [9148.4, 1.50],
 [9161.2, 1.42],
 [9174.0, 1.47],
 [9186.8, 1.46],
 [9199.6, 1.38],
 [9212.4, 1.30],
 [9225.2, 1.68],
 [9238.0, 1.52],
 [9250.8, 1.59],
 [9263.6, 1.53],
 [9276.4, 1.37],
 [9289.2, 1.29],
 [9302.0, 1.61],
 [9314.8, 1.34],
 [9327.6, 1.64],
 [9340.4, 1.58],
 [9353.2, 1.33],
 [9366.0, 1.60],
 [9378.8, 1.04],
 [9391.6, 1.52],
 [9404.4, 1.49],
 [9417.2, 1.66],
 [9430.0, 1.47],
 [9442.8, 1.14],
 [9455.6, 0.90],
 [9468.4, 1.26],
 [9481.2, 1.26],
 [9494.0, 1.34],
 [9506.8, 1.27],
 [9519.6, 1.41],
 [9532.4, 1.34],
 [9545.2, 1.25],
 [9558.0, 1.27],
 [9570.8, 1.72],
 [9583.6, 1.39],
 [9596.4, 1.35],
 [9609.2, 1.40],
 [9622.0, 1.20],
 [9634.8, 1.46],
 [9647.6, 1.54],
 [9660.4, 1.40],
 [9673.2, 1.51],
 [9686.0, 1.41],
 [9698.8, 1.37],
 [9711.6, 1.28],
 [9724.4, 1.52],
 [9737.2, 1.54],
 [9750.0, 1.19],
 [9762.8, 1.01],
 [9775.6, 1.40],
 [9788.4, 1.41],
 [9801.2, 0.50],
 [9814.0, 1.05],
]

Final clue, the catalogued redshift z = 0.373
